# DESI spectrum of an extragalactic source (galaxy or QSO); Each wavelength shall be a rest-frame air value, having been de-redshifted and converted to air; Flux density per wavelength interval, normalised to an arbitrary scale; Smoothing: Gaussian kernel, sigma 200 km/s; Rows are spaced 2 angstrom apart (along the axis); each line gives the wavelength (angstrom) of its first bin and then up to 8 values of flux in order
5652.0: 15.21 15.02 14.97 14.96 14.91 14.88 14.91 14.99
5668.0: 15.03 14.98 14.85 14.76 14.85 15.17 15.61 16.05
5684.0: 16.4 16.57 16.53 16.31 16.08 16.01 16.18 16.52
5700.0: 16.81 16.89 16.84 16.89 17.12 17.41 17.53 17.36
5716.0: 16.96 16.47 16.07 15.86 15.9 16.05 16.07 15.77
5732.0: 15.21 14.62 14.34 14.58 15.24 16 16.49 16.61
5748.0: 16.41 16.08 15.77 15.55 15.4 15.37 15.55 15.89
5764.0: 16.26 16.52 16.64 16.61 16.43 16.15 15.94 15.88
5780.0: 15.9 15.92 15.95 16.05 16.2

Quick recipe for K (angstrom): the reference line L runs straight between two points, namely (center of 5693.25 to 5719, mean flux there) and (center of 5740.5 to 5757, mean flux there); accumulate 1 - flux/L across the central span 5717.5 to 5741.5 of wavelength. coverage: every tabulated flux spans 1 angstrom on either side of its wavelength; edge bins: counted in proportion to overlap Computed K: 1.3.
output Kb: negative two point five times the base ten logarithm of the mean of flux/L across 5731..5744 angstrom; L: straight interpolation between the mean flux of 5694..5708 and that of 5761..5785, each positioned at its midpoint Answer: 0.09 mag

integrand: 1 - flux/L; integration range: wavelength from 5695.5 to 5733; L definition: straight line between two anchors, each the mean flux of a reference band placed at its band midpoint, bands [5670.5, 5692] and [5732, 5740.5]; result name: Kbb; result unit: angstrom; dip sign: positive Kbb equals -3.5 angstrom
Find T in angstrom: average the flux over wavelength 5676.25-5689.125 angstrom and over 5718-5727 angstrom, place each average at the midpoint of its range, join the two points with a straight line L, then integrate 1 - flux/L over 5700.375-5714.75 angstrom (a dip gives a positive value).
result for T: -1.0 angstrom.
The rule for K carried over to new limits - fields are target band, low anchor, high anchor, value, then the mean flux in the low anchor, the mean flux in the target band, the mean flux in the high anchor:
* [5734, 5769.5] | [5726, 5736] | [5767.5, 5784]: -0.1 angstrom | 15.4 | 15.8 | 16.2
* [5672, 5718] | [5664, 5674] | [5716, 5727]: -2.4 angstrom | 14.9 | 16.4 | 16.2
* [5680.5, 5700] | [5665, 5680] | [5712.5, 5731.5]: -1.1 angstrom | 15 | 16.3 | 16.3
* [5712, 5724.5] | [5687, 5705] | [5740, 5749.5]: -0.1 angstrom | 16.5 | 16.5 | 16.2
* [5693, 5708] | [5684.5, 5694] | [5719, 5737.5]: -0.5 angstrom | 16.3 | 16.6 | 15.5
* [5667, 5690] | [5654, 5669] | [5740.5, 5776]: -0.6 angstrom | 15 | 15.6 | 16.1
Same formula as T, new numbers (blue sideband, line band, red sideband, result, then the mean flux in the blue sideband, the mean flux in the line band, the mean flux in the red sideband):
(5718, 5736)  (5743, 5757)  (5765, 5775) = 0.0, 15.7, 16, 16.5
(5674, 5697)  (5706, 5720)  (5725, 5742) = -1.3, 15.9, 17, 15.3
